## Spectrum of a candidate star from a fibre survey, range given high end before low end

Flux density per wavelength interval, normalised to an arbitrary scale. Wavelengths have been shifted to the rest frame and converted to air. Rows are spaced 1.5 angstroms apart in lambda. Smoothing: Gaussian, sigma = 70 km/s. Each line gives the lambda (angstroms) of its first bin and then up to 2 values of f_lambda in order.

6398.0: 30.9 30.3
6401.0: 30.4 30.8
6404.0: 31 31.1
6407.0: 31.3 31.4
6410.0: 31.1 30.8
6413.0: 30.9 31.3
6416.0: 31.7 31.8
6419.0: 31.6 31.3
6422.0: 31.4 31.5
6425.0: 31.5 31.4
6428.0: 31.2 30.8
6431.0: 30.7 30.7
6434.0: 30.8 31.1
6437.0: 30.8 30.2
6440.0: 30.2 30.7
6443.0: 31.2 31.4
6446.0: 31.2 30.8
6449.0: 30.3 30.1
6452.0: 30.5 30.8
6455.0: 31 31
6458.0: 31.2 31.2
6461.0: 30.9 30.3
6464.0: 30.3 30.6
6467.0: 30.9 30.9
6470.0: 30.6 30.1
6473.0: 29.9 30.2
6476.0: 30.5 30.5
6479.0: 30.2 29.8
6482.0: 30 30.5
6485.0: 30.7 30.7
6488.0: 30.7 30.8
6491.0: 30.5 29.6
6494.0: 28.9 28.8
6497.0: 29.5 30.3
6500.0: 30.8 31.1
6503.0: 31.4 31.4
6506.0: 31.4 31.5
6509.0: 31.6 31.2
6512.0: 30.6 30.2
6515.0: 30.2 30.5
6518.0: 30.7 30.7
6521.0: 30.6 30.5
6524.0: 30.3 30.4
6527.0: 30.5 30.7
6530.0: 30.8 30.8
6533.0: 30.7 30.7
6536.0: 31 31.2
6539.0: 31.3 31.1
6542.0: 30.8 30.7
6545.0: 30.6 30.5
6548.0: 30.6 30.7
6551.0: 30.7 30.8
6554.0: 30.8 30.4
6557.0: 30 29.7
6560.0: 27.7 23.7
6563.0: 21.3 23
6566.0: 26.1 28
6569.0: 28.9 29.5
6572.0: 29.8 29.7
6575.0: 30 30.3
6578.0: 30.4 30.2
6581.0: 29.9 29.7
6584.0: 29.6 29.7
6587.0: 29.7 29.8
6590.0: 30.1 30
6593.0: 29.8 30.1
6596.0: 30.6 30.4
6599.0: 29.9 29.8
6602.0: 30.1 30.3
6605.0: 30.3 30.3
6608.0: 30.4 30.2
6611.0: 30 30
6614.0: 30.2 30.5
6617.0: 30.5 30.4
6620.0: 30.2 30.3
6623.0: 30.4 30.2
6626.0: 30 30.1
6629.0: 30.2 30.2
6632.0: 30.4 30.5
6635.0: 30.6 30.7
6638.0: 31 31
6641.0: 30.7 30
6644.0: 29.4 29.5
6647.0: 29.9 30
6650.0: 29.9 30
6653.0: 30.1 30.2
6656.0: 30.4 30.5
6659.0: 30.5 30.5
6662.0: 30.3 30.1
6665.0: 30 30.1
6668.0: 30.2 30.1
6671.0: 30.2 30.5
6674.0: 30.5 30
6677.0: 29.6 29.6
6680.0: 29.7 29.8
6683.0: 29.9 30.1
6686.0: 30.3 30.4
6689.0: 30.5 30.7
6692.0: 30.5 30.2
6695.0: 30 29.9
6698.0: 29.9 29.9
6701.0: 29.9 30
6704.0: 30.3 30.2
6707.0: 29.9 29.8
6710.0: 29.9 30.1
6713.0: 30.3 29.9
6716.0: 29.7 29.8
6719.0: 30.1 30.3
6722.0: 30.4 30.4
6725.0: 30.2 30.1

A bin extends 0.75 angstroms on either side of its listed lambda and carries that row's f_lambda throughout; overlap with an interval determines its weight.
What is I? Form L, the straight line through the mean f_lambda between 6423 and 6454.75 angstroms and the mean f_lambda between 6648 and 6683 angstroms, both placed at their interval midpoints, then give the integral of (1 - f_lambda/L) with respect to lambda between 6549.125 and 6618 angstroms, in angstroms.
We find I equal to 2.2 angstroms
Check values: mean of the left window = 30.8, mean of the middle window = 29.4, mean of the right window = 30.1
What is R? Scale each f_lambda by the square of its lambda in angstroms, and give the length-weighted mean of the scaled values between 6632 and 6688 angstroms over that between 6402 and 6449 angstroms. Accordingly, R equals 1.04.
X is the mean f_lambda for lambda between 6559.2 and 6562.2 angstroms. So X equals 25.8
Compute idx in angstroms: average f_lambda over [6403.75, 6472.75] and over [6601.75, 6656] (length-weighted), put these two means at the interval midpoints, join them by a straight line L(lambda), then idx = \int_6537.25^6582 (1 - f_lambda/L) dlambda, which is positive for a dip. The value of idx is 1.82 angstroms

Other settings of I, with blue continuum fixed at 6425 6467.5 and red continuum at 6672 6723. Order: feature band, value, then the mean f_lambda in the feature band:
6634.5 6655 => 0.0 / 30.2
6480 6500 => 0.4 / 30.1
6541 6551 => 0.0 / 30.7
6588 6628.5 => 0.2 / 30.2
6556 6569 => 1.7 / 26.4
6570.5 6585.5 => 0.2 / 29.9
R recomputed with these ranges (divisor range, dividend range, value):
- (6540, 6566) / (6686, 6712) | 1.09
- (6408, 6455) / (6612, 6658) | 1.04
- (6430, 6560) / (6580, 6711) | 1.03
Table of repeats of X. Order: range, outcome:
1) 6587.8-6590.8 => 30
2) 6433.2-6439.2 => 30.7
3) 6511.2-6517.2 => 30.4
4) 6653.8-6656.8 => 30.3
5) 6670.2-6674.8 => 30.4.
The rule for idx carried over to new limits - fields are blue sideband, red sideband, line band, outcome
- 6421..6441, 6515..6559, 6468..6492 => 0.32 angstroms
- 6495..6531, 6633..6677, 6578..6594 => 0.30 angstroms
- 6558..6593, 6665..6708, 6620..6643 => -0.84 angstroms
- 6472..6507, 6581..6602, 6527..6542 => -0.36 angstroms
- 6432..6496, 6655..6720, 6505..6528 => -0.23 angstroms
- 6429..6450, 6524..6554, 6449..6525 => 0.55 angstroms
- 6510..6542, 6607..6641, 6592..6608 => 0.15 angstroms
